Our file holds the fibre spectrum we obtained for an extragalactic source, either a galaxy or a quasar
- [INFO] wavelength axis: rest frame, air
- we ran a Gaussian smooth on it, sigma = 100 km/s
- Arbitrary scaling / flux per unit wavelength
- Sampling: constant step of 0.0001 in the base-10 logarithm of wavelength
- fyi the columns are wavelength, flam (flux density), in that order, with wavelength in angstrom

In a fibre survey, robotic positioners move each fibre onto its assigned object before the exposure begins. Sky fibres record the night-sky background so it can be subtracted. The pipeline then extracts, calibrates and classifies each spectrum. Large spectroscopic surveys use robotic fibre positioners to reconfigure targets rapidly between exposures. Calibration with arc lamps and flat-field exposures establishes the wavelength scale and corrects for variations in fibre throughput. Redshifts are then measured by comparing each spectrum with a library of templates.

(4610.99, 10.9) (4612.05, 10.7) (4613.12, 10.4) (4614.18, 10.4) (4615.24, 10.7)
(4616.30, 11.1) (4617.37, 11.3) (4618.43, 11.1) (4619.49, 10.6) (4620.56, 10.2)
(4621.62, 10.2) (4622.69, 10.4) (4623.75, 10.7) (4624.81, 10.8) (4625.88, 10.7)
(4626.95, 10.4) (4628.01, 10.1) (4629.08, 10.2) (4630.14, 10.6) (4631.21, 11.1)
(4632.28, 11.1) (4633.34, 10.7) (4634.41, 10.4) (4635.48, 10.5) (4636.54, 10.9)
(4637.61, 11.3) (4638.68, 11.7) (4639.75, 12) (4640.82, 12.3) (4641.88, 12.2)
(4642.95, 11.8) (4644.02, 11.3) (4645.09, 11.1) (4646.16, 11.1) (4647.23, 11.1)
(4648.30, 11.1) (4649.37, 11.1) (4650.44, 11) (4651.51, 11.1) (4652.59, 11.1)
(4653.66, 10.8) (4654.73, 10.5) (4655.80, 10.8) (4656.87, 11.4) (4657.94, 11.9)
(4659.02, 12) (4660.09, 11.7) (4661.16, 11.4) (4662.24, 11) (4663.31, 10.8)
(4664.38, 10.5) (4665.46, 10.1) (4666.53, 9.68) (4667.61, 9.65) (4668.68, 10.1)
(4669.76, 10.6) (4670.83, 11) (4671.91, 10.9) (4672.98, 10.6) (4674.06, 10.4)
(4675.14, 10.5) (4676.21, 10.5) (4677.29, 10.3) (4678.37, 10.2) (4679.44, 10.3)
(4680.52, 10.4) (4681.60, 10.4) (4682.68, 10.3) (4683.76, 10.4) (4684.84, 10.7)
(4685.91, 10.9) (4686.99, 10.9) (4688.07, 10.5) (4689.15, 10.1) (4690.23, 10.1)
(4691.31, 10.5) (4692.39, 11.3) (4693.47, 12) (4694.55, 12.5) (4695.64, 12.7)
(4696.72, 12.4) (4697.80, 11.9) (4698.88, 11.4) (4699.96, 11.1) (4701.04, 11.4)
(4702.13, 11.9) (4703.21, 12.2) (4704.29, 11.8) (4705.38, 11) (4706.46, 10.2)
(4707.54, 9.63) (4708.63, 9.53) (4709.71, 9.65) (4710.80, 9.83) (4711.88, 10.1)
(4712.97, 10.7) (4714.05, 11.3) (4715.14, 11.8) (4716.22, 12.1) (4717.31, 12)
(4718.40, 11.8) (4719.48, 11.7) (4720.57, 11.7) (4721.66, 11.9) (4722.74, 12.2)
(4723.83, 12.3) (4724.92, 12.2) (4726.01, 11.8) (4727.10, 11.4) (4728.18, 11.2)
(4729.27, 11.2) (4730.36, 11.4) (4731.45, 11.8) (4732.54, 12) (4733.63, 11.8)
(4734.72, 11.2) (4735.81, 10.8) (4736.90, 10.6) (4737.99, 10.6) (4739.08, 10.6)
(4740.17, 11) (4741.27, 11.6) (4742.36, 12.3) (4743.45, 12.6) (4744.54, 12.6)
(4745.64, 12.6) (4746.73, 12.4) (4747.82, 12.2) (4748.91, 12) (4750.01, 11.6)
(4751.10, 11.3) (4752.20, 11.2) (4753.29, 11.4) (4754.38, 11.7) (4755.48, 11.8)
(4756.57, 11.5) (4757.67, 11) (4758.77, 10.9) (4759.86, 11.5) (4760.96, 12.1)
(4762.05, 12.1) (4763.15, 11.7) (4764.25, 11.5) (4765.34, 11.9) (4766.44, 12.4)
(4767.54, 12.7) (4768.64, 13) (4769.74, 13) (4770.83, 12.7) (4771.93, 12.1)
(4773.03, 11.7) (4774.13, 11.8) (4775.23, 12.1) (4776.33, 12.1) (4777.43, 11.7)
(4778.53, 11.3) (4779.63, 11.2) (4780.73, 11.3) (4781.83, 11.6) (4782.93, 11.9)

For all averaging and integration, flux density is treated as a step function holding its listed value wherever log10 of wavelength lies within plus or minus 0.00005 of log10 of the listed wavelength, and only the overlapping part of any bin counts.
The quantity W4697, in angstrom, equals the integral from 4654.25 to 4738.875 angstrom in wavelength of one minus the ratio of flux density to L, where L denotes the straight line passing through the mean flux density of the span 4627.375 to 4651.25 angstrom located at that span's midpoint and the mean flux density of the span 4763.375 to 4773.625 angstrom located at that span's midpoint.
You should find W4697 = 4.3 angstrom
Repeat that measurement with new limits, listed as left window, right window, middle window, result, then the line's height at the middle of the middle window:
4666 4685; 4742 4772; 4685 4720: -0.8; 10.9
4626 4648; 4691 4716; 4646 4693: 1.8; 11.1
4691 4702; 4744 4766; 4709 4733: 0.6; 11.7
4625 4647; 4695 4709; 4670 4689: 1.2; 11.3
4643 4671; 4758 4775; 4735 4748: 0.2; 11.8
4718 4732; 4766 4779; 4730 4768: 1.0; 12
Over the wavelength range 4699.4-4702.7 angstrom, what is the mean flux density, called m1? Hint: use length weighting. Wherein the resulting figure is 11.5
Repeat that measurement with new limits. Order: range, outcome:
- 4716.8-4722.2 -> 11.8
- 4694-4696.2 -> 12.6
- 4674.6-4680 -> 10.4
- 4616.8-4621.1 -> 10.8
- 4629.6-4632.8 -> 10.9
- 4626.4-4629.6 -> 10.2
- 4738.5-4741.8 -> 11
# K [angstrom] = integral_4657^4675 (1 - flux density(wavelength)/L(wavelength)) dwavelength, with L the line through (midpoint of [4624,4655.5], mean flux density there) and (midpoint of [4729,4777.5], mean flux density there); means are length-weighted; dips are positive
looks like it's 0.7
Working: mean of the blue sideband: 11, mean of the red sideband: 11.8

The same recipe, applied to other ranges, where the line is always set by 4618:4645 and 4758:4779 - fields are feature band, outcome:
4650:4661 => -0.1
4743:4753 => -0.2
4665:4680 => 1.2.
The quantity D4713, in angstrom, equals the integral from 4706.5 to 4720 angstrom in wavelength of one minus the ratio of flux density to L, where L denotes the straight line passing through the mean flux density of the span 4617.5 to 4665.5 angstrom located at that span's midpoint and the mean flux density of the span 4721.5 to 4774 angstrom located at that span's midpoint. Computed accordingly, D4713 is 0.8 angstrom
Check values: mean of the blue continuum 11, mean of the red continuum 11.8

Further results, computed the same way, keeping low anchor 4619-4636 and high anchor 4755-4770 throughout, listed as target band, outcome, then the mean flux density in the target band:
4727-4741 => 0.5 angstrom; 11.2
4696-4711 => 0.4 angstrom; 11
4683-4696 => 0.2 angstrom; 11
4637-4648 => -0.9 angstrom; 11.6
